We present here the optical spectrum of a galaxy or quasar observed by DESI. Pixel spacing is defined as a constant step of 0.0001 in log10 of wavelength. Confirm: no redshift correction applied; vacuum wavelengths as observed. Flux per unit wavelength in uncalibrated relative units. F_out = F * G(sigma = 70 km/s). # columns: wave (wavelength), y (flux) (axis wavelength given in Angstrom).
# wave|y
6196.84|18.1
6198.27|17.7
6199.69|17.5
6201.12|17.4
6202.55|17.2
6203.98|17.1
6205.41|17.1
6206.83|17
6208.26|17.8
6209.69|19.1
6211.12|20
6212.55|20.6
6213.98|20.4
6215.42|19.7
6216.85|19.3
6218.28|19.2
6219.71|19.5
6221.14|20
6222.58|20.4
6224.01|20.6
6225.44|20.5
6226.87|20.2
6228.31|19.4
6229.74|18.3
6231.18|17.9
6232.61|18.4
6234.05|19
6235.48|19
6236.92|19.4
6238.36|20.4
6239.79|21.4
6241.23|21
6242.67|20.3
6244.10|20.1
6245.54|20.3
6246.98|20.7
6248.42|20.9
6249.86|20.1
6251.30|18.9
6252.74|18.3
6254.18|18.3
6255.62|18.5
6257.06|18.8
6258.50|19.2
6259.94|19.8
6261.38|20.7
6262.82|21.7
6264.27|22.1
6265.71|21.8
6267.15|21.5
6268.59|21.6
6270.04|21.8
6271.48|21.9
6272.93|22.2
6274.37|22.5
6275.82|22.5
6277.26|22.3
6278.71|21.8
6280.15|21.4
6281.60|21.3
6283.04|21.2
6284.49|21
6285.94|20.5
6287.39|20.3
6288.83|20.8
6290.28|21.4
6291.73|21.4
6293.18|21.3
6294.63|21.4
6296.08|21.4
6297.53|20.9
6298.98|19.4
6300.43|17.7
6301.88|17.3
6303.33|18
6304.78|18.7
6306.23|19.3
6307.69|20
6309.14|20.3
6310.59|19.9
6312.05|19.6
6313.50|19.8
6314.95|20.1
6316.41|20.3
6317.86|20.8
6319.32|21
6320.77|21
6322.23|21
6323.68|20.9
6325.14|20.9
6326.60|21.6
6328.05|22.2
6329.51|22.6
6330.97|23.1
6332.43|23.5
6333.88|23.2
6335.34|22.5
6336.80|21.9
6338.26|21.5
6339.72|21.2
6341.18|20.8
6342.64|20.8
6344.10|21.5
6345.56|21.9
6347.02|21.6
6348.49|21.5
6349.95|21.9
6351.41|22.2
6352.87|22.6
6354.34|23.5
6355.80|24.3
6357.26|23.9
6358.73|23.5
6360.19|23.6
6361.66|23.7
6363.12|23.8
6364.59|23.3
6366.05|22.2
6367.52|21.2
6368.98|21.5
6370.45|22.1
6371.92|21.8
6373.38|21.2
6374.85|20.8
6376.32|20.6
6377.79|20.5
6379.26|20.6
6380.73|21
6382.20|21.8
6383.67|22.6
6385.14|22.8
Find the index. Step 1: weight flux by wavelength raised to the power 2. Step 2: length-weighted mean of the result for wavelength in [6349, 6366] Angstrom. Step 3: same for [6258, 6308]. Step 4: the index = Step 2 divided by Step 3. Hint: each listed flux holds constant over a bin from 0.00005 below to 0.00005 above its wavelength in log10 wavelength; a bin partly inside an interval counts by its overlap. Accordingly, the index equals 1.1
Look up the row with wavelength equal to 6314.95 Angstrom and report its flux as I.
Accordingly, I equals 20.1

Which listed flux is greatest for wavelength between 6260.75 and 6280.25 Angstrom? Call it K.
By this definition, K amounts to 22.5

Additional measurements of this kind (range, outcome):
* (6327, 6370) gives 24.3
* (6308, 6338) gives 23.5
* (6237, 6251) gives 21.4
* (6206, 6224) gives 20.6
